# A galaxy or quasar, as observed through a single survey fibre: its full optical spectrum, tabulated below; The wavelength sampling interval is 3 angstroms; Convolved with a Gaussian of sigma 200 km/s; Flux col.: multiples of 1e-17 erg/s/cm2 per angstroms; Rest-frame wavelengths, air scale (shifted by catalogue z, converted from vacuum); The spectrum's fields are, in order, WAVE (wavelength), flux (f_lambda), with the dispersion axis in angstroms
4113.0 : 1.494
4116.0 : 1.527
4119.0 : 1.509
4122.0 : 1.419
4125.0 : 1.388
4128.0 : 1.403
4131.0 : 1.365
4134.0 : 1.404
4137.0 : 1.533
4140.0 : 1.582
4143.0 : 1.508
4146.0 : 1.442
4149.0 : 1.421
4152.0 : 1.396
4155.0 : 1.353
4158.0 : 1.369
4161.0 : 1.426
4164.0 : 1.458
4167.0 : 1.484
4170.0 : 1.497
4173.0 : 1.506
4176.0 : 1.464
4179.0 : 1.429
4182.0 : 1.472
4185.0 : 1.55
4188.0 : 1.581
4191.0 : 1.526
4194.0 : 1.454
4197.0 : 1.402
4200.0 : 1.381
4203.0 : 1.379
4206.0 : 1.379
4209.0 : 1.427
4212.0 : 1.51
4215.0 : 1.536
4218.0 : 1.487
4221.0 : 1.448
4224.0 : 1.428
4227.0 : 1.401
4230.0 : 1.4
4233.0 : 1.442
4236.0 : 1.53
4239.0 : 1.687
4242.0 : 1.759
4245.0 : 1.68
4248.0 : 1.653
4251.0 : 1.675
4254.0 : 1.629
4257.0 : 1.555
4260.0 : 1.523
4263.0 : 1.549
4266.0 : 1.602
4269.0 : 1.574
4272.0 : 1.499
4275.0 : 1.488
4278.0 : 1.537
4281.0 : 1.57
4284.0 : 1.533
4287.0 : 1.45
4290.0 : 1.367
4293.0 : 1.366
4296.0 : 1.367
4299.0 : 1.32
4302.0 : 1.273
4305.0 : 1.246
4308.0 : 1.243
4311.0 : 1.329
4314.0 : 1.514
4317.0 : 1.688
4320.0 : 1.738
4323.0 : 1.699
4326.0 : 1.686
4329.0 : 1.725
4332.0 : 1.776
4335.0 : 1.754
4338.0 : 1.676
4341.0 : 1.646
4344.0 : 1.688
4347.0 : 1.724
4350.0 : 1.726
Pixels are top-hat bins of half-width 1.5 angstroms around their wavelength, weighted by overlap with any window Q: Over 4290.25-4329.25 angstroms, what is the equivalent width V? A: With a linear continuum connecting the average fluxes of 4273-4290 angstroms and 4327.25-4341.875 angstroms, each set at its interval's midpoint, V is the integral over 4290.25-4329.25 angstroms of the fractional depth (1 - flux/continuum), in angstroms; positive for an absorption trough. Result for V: 3.74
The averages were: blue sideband 1.5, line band 1.46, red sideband 1.72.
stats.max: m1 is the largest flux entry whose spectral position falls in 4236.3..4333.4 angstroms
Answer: 1.776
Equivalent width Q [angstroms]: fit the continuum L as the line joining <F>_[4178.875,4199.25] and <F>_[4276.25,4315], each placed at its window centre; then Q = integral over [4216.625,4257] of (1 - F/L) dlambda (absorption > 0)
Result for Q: -3.1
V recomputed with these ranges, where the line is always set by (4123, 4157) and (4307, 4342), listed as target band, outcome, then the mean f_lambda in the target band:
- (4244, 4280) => -0.4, 1.58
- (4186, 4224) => 1.1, 1.46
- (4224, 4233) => 0.7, 1.41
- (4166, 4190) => -0.4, 1.5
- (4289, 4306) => 2.9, 1.32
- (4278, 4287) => 0.3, 1.53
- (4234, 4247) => -1.0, 1.66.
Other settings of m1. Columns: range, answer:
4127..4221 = 1.582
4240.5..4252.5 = 1.759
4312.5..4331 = 1.738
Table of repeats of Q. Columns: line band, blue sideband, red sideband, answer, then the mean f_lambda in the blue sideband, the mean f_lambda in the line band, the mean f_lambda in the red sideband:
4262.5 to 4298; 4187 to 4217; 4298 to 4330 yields -0.1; 1.46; 1.49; 1.5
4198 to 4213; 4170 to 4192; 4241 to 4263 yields 1.3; 1.5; 1.41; 1.63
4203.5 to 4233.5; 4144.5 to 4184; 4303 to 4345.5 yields 1.0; 1.44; 1.44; 1.6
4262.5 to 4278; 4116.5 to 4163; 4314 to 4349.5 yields 0.7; 1.44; 1.54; 1.7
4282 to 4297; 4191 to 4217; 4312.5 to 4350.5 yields 1.7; 1.44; 1.42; 1.69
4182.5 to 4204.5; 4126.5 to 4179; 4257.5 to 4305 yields -0.2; 1.45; 1.47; 1.46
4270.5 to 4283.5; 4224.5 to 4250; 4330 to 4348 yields 0.8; 1.57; 1.52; 1.71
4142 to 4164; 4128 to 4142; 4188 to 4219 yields 0.7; 1.47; 1.42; 1.45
